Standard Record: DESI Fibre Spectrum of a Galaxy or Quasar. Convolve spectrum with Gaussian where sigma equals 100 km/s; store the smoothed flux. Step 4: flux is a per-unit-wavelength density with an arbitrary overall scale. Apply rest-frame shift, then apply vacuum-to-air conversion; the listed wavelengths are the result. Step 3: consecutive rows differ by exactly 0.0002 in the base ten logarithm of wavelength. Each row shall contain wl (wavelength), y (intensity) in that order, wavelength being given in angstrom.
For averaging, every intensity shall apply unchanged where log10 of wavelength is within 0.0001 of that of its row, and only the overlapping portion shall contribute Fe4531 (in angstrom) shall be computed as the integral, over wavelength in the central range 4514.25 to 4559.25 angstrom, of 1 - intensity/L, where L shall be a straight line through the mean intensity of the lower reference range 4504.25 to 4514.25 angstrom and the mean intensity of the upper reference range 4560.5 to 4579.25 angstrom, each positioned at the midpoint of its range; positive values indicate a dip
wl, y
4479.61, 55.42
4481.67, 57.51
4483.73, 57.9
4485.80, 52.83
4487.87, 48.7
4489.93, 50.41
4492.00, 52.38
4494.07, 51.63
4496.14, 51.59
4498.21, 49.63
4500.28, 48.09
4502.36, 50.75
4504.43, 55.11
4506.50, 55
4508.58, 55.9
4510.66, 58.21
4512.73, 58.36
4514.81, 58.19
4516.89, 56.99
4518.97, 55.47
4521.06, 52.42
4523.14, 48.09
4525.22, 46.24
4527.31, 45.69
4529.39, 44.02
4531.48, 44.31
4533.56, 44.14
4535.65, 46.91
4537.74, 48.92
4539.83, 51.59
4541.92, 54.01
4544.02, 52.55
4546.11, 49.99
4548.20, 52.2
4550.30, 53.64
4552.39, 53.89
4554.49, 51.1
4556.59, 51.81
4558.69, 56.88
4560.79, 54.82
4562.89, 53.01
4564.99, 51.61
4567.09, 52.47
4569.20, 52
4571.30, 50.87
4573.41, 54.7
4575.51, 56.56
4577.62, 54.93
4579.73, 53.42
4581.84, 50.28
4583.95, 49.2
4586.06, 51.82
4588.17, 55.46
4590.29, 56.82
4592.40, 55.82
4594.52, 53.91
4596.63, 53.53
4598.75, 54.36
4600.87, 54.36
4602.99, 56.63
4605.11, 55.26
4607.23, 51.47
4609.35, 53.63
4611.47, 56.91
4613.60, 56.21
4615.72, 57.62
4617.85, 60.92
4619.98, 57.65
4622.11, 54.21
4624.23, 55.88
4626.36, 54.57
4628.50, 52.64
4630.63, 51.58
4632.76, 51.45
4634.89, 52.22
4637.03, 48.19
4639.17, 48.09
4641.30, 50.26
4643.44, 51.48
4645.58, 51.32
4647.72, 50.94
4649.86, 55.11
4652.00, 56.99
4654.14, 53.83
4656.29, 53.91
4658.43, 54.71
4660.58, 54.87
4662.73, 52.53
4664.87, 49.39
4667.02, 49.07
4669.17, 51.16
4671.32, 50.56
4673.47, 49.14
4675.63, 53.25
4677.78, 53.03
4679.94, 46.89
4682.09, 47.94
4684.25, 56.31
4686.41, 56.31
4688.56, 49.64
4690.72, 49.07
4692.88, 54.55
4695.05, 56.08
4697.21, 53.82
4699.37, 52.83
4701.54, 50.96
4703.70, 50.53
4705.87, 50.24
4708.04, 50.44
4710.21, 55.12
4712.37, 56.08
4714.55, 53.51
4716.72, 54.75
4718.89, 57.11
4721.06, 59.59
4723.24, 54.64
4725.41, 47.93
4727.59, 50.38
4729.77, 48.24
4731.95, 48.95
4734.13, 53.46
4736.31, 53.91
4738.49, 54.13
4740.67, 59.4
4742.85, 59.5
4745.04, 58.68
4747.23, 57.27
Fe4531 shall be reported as 3.7 angstrom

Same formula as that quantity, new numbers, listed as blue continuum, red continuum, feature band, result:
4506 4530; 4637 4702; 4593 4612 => -0.7 angstrom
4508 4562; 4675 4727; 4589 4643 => -1.9 angstrom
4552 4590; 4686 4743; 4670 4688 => 0.5 angstrom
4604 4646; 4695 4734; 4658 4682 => 0.9 angstrom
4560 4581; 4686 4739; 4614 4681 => 0.5 angstrom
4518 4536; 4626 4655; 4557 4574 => -1.5 angstrom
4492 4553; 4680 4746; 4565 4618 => -2.1 angstrom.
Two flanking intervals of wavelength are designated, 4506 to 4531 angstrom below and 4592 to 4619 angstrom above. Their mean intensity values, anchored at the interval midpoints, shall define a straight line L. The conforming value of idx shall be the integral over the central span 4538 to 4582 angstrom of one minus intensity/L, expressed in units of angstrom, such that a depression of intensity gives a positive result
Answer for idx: 0.8 angstrom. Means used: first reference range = 52.6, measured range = 52.9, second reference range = 55.4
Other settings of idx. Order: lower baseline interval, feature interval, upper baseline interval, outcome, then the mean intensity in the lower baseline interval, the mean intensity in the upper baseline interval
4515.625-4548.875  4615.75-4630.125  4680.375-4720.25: -1.2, 49.6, 53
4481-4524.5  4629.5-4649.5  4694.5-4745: 1.0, 53.5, 53.6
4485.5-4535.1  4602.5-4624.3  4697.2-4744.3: -1.5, 51.4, 53.5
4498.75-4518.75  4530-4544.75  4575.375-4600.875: 1.6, 55.1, 53.8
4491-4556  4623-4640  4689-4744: 0.2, 51.5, 53.4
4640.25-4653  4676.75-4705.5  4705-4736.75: 0.4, 52.7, 53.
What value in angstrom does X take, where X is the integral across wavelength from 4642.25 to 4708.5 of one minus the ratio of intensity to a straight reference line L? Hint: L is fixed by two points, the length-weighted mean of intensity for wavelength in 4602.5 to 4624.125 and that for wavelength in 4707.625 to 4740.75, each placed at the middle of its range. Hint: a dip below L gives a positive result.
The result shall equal 2.97 angstrom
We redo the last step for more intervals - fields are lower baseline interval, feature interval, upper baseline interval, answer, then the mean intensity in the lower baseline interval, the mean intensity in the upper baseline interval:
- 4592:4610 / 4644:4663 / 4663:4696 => -0.5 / 54.3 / 51.5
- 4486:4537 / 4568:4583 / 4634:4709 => -0.5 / 51.2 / 51.9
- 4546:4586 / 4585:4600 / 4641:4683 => -0.6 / 52.9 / 51.9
